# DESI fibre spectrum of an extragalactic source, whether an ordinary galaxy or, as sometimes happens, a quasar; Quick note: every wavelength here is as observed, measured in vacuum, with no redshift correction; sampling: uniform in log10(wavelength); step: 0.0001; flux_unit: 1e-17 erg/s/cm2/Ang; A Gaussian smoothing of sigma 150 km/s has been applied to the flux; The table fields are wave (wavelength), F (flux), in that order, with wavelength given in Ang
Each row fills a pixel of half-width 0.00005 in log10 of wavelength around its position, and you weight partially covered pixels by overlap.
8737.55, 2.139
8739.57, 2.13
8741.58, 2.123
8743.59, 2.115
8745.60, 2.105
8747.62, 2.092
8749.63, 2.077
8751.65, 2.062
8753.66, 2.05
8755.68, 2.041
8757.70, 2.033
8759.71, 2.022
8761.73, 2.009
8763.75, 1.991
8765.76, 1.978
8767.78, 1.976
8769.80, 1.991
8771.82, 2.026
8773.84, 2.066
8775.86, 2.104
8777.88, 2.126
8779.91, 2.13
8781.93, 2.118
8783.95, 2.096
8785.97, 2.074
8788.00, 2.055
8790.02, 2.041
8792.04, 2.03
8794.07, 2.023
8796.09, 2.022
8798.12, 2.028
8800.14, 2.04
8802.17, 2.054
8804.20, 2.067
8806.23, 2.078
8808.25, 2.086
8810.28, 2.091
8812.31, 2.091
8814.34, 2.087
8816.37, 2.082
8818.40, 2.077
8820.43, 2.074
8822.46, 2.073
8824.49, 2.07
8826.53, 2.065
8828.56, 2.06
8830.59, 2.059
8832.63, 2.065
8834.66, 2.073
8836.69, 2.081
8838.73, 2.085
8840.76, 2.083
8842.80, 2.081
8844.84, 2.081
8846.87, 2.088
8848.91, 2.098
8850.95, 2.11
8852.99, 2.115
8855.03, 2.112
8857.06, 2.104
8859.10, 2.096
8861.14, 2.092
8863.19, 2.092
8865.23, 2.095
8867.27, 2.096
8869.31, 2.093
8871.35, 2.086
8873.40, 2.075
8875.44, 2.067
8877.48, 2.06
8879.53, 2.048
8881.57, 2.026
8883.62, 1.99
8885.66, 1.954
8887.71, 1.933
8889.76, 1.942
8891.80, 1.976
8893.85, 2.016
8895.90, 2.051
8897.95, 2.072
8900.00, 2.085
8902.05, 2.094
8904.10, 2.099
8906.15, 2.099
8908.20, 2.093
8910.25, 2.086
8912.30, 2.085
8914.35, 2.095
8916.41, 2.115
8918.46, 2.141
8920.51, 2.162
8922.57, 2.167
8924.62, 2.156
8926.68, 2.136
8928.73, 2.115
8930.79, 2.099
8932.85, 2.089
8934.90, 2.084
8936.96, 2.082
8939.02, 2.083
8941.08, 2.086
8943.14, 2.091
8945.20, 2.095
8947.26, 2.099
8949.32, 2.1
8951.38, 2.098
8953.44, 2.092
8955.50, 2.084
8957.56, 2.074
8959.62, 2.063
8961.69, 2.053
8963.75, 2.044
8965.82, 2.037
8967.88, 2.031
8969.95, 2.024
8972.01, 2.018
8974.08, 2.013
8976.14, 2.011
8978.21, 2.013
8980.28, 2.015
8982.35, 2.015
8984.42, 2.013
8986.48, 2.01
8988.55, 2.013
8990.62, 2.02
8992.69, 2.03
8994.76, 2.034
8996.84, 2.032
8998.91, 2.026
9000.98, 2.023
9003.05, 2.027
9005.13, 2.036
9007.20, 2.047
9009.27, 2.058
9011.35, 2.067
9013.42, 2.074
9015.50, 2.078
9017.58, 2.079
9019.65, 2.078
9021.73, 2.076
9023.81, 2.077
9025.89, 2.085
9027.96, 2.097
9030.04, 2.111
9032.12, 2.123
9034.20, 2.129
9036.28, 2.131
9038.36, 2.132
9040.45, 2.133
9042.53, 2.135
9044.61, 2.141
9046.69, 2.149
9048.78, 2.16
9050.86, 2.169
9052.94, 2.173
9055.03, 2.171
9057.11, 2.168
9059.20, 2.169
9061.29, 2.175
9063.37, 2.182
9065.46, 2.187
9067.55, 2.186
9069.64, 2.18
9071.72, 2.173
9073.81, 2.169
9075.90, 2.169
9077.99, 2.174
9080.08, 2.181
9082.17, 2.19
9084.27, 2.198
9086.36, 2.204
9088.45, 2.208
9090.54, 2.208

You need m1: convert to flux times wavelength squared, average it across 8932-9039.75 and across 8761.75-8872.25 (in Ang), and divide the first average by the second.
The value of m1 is 1.03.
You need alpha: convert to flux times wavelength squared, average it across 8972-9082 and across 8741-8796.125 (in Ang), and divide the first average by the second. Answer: 1.08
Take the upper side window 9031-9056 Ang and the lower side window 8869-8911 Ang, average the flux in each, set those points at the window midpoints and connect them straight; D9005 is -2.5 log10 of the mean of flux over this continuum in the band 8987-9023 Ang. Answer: 0.04 mag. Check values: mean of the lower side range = 2.04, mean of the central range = 2.05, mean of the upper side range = 2.14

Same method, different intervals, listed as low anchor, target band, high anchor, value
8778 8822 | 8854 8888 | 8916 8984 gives 0.01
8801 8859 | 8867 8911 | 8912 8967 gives 0.02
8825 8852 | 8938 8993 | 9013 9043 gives 0.02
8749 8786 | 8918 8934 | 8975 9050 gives -0.04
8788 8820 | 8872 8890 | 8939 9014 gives 0.02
